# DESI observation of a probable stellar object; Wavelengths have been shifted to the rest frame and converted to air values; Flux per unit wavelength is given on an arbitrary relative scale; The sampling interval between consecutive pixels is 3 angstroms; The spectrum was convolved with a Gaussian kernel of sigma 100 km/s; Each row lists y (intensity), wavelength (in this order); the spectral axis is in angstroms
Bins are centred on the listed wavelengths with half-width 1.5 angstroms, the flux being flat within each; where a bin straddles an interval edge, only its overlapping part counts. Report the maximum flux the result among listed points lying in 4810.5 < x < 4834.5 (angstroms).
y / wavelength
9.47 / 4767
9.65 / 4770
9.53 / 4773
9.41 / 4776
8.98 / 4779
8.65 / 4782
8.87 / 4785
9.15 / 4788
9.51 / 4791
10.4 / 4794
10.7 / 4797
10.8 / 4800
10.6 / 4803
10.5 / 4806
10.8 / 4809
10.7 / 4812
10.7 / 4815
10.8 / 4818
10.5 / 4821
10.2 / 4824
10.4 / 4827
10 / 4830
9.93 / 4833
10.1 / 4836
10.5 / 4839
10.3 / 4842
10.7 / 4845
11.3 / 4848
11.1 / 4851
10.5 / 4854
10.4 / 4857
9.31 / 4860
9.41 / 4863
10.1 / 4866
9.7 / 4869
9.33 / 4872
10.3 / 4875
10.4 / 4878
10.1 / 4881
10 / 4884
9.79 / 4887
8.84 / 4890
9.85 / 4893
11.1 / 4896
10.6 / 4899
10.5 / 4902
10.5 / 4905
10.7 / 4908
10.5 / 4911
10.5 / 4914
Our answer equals 10.8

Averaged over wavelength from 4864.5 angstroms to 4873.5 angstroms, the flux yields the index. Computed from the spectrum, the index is 9.71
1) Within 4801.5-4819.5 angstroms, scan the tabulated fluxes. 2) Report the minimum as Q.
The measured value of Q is 10.5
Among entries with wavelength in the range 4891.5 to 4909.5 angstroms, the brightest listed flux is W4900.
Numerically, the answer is 11.1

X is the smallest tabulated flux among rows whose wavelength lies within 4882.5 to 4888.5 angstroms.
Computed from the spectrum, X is 9.79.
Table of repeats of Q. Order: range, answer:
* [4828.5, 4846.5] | 9.93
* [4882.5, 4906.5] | 8.84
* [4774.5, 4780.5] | 8.98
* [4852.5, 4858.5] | 10.4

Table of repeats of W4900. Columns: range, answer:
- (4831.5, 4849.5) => 11.3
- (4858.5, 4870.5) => 10.1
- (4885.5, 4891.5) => 9.79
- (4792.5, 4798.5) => 10.7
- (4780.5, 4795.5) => 10.4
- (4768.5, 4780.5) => 9.65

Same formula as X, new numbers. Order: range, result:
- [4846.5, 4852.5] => 11.1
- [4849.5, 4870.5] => 9.31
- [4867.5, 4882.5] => 9.33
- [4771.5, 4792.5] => 8.65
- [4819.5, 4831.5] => 10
